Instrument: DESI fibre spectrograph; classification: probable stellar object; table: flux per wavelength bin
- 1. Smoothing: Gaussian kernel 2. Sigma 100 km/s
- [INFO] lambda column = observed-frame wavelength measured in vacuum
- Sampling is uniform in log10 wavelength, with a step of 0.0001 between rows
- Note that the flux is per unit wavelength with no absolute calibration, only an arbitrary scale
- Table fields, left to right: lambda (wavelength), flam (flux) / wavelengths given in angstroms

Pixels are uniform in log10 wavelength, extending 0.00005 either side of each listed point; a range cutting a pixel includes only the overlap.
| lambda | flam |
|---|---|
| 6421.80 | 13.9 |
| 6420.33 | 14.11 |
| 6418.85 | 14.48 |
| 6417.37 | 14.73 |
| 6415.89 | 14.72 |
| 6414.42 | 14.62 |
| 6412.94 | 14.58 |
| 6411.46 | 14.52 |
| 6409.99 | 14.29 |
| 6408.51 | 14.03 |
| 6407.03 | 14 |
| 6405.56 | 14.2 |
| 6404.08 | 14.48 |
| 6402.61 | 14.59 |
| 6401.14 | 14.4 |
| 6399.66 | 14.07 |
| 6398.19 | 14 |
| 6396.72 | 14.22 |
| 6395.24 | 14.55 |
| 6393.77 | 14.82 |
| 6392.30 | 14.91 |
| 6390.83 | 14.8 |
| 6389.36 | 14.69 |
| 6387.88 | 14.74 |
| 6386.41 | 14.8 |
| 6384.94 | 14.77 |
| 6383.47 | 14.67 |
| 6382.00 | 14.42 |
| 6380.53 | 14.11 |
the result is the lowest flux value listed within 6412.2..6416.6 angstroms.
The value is 14.58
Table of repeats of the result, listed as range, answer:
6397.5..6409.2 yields 14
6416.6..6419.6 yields 14.48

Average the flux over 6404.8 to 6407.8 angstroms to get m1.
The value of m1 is 14.1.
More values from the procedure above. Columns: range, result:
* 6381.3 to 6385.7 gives 14.6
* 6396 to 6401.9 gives 14.2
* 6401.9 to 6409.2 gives 14.3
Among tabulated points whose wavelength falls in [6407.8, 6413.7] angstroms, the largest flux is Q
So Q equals 14.58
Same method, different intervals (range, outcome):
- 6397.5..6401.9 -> 14.4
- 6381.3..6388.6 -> 14.8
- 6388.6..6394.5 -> 14.91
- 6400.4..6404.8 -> 14.59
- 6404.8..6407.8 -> 14.2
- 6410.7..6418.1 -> 14.73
